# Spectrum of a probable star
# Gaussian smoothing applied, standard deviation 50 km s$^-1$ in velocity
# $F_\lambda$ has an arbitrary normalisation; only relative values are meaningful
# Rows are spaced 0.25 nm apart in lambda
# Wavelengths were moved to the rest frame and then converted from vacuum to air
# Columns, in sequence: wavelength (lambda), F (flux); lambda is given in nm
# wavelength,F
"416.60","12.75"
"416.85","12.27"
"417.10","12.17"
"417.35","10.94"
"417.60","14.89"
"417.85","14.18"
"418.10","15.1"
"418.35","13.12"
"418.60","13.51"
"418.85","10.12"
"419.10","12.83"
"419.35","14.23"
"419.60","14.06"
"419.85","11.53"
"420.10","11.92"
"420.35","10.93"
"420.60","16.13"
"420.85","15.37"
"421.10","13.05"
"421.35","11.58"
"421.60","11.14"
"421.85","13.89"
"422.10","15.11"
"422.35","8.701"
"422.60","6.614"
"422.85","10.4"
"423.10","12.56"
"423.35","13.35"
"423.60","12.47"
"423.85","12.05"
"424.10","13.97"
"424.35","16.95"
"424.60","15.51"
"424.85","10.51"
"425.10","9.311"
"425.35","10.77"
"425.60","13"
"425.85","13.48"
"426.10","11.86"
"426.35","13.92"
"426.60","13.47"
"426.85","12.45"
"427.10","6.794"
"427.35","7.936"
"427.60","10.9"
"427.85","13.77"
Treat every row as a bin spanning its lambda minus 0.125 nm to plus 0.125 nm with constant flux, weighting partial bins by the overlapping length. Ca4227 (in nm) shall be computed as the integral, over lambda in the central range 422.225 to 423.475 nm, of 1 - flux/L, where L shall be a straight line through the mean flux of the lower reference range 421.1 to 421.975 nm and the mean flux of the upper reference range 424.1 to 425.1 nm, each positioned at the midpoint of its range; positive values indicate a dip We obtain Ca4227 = 0.25 nm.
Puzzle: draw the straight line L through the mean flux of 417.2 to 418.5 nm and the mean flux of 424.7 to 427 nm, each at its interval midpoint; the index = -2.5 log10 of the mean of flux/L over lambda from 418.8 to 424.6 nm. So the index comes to 0.02 mag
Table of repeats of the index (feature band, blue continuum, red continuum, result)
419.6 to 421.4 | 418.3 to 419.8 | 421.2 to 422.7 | -0.09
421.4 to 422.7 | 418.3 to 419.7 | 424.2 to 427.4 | 0.13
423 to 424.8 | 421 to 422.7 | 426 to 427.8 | -0.21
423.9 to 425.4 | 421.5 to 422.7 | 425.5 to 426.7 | -0.04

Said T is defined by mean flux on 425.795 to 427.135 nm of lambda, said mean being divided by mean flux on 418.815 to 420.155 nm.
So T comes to 1.0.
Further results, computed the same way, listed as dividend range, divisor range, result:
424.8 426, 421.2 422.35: 0.92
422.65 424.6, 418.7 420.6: 1.04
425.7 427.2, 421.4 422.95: 1.10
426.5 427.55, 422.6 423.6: 0.88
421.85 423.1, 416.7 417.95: 0.84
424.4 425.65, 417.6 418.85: 0.88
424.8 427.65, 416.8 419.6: 0.86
